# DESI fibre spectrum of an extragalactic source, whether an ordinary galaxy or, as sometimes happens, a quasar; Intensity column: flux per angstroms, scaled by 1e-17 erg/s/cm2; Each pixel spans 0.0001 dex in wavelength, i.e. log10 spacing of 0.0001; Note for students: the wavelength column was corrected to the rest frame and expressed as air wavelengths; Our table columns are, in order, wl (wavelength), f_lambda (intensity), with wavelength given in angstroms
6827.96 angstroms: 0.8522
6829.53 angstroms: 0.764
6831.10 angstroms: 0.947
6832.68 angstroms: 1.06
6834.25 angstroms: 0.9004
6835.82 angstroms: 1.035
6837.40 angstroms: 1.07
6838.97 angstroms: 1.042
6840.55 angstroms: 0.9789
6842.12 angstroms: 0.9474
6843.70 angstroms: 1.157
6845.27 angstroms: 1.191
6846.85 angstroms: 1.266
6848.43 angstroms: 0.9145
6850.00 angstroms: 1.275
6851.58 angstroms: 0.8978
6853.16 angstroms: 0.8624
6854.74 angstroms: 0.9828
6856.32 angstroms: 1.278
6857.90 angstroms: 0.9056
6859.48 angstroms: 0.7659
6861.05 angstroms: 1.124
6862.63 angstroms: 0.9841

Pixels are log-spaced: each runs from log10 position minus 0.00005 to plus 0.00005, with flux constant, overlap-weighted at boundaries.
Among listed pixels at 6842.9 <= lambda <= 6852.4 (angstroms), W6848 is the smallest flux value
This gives 0.8978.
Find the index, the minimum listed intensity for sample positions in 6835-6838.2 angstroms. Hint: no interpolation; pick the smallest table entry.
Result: 1.035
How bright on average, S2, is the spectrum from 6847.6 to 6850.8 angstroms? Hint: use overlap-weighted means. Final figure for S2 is 1.1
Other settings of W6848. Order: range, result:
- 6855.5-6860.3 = 0.7659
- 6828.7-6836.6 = 0.764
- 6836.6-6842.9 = 0.9474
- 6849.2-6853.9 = 0.8624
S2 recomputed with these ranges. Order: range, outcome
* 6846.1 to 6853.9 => 1.04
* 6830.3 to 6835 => 0.969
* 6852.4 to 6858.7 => 1.01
